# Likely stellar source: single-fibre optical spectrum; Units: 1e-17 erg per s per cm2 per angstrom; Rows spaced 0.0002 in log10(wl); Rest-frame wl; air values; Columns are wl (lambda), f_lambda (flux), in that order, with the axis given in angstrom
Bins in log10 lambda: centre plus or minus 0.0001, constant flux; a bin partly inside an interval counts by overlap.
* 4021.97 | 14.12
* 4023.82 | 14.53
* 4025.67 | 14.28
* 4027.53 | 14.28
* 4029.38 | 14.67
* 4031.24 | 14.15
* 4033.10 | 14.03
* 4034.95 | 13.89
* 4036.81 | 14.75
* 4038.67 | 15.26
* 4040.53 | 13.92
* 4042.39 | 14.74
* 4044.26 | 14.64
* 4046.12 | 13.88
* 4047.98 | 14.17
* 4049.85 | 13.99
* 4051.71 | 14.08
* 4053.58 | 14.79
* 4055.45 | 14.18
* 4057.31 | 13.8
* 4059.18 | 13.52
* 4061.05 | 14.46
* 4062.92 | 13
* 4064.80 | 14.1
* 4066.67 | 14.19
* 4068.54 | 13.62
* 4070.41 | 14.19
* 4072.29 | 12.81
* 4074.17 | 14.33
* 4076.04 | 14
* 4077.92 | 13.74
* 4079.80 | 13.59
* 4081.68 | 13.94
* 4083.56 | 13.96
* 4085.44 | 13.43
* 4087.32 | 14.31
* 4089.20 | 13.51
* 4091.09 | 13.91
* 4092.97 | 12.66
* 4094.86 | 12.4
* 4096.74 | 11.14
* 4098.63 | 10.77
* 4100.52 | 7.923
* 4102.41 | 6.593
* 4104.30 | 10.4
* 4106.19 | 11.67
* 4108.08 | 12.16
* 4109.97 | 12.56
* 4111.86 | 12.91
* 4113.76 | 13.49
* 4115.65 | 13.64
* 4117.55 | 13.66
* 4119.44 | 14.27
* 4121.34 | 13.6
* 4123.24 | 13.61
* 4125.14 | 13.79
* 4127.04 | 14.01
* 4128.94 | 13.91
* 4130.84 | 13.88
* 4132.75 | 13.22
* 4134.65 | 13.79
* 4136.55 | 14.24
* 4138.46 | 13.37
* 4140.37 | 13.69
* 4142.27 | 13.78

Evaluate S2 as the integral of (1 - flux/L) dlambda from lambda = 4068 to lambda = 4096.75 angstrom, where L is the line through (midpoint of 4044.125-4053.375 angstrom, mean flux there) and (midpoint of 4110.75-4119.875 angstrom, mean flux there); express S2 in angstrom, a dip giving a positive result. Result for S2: 0.64 angstrom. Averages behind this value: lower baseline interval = 14.2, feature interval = 13.5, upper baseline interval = 13.5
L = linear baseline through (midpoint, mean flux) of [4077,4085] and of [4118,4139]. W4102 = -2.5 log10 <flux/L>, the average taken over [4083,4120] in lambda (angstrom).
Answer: 0.13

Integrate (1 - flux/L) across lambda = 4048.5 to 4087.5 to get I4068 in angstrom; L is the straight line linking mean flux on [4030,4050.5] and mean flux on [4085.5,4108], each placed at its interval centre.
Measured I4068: -3.0 angstrom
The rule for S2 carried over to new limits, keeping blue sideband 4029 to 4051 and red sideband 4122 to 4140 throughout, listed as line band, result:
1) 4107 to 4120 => 0.6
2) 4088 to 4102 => 2.4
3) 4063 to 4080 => 0.4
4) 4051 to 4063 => 0.1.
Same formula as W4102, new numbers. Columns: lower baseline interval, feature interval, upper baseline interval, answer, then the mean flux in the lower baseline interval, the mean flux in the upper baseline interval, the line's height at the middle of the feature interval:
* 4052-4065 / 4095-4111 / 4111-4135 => 0.29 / 14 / 13.7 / 13.8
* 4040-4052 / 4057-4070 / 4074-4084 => 0.02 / 14.2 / 13.9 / 14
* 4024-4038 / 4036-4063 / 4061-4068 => -0.01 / 14.3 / 13.8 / 14.1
